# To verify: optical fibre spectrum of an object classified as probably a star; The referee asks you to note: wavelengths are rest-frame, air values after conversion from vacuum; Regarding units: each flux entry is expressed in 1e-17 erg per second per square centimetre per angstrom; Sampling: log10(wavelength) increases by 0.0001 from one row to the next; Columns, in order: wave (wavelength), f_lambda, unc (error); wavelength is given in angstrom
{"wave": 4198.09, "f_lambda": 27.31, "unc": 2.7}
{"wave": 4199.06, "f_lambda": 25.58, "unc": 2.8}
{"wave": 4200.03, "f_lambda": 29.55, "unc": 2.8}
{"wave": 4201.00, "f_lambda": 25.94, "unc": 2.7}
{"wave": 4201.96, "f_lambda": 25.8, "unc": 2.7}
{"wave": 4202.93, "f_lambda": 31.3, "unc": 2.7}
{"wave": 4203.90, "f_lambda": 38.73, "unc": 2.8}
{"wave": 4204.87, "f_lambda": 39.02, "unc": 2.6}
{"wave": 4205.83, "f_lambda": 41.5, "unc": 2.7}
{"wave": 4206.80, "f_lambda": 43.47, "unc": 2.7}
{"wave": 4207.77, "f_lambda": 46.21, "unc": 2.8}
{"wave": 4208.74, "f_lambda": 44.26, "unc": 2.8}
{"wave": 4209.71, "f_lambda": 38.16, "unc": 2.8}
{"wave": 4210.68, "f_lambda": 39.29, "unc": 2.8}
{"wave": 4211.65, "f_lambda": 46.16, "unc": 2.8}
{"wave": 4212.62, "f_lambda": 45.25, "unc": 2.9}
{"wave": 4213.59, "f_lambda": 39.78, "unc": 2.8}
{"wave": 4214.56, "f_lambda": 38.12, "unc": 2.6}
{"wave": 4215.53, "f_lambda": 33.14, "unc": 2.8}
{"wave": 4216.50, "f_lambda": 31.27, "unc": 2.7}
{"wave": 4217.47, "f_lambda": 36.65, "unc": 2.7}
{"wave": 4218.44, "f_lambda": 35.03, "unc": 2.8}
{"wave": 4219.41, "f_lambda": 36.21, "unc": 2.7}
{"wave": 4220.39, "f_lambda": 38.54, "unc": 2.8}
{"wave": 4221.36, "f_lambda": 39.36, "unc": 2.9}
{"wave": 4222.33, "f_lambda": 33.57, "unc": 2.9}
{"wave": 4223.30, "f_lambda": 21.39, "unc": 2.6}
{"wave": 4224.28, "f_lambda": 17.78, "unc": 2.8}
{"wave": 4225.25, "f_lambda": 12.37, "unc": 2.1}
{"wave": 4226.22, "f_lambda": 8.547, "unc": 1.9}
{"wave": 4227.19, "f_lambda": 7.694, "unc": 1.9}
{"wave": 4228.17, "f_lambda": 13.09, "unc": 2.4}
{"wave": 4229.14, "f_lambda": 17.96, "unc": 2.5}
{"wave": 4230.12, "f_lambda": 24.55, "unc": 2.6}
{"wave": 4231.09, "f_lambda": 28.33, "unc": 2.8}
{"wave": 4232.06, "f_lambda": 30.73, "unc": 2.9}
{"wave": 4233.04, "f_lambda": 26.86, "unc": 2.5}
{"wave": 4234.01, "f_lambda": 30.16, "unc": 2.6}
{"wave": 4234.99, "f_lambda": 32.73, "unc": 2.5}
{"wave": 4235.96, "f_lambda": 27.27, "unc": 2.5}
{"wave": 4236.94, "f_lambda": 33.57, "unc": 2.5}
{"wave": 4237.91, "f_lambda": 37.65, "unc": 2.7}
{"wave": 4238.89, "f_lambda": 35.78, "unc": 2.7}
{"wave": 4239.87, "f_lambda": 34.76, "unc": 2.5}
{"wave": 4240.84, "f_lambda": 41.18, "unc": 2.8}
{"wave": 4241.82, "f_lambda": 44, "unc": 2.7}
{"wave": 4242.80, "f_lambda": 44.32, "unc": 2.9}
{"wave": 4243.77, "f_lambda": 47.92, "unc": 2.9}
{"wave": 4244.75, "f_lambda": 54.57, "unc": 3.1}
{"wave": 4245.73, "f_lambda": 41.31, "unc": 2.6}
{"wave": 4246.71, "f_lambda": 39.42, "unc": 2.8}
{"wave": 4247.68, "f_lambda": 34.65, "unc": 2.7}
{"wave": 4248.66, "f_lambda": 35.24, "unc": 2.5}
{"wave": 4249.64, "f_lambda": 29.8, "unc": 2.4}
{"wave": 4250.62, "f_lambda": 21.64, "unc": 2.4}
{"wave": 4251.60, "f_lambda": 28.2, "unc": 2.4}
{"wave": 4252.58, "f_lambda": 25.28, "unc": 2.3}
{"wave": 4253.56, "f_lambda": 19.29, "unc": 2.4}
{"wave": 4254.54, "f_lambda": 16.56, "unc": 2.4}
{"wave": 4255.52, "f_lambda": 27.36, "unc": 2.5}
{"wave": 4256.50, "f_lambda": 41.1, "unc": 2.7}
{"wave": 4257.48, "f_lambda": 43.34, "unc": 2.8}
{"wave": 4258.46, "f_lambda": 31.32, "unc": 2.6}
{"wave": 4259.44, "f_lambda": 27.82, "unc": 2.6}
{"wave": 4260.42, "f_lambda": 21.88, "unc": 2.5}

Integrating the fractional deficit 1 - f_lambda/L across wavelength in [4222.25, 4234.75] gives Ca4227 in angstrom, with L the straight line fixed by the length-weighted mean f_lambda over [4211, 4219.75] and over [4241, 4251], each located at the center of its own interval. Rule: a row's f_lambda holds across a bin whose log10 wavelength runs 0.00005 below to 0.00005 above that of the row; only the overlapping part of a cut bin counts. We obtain 5.8 angstrom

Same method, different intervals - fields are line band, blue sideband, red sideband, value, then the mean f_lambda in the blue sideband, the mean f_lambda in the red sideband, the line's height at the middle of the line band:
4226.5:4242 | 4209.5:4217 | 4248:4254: 1.5 angstrom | 38.9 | 26.8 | 32.2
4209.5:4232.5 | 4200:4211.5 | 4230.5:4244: 4.3 angstrom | 37.5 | 35.1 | 36.3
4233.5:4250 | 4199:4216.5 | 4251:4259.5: -3.6 angstrom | 37.4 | 28.9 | 31.3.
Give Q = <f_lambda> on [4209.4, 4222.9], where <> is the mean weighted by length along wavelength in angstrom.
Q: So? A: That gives 37.8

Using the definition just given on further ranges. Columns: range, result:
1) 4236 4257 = 34.8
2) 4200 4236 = 31.5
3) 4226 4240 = 26.1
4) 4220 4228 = 21.8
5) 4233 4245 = 37.8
